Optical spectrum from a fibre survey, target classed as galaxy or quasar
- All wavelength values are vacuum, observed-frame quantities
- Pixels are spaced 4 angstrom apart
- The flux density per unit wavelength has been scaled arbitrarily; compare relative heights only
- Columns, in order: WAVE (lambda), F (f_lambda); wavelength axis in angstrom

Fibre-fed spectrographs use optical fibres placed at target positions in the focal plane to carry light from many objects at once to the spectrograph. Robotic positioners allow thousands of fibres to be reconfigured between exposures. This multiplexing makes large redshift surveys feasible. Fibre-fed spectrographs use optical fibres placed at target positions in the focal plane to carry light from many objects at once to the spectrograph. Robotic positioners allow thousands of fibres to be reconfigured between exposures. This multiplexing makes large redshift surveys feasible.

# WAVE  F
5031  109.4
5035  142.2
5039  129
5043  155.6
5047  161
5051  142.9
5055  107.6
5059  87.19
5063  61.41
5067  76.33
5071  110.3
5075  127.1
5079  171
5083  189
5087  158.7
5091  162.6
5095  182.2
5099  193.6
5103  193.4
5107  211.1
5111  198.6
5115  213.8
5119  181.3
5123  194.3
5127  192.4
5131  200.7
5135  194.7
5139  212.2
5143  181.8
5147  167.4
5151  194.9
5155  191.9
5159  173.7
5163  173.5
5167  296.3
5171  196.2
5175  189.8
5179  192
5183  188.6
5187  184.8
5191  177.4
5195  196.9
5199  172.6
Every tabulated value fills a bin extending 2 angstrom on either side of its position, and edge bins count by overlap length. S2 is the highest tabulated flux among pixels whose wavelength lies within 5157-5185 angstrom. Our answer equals 296.3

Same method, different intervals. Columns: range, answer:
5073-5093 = 189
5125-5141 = 212.2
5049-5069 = 142.9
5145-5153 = 194.9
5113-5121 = 213.8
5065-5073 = 110.3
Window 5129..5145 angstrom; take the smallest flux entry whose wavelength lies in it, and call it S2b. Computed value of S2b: 181.8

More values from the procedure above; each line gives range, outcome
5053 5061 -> 87.19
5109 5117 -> 198.6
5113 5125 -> 181.3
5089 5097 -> 162.6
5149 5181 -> 173.5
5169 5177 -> 189.8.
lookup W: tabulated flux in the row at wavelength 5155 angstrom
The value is 191.9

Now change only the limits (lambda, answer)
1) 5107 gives 211.1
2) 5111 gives 198.6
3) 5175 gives 189.8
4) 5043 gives 155.6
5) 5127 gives 192.4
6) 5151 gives 194.9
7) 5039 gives 129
